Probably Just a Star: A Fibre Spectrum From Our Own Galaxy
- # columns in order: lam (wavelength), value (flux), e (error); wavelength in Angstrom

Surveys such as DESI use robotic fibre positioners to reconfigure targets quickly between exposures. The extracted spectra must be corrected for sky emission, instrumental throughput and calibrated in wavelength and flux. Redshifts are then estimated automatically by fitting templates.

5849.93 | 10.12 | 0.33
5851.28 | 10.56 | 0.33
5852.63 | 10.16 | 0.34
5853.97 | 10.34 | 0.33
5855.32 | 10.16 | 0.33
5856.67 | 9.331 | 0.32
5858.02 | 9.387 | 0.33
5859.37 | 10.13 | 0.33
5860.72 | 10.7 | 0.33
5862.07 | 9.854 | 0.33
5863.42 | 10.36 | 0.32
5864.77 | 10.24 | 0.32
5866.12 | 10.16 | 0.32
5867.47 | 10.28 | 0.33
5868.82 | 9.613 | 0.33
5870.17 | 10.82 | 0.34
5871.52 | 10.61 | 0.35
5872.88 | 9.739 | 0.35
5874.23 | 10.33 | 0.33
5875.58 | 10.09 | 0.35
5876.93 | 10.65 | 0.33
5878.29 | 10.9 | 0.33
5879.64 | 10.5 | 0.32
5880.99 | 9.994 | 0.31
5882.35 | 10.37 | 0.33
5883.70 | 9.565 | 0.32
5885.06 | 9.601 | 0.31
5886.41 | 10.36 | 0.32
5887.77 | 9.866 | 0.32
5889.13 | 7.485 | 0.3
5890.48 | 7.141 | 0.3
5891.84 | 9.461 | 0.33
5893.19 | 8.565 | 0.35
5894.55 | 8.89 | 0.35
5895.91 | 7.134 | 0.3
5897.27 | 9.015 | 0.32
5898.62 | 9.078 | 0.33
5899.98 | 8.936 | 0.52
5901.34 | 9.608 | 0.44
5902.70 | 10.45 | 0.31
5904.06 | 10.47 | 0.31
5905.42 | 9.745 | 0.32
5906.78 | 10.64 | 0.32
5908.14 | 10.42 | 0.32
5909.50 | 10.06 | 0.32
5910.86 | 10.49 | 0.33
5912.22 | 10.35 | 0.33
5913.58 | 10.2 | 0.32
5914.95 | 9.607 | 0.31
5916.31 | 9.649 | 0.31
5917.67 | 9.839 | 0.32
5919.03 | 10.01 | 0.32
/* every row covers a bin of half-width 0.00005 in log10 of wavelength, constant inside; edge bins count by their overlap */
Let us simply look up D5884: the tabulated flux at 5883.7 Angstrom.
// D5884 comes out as 9.565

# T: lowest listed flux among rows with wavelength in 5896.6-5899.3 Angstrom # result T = 9.015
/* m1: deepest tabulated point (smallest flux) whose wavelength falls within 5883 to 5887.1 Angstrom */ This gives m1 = 9.565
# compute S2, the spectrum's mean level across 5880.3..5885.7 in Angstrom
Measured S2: 9.88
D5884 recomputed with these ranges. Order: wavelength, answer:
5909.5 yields 10.06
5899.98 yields 8.936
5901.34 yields 9.608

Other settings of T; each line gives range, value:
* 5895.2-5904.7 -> 7.134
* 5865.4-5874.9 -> 9.613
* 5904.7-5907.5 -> 9.745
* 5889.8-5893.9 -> 7.141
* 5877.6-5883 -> 9.994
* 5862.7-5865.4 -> 10.24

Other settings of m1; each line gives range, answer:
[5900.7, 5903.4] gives 9.608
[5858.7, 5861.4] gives 10.13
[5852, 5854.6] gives 10.16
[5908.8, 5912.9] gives 10.06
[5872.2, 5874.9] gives 9.739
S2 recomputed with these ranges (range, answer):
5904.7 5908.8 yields 10.3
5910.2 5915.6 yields 10.2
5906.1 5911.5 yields 10.4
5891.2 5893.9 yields 9.02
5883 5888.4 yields 9.85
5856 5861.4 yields 9.88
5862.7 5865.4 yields 10.3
